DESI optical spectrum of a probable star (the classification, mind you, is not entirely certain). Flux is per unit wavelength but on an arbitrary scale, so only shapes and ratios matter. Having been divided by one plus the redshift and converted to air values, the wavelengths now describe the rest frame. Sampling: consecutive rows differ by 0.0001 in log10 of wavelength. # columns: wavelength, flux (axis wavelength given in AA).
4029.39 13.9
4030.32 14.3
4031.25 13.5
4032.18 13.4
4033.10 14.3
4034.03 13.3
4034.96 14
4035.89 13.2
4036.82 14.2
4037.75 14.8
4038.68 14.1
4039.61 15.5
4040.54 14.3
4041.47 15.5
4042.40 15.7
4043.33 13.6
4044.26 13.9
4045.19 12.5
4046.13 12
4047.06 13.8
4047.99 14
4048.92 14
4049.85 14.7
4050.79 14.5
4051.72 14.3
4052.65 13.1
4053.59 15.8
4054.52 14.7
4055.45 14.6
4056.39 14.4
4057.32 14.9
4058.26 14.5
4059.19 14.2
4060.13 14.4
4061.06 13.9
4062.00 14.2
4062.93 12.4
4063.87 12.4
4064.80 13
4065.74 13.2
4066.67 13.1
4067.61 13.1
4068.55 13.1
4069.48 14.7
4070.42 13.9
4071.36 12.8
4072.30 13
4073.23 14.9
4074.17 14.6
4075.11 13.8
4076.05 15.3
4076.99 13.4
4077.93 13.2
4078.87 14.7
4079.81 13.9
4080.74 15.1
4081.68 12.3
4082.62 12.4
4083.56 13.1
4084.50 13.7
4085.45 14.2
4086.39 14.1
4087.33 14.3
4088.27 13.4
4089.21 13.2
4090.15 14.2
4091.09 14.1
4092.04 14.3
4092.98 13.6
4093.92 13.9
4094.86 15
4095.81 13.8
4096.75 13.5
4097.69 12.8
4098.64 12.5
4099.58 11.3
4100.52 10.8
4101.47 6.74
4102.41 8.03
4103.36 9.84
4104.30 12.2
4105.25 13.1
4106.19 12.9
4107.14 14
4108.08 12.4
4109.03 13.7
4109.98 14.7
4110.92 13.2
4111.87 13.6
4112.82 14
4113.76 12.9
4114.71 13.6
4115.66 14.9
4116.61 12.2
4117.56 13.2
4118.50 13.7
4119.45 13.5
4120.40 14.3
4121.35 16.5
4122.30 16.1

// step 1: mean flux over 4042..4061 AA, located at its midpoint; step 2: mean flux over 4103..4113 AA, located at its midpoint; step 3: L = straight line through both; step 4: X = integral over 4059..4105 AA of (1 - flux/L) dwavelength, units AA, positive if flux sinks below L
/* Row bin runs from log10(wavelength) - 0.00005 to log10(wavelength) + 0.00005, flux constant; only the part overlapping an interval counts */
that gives 1.27 AA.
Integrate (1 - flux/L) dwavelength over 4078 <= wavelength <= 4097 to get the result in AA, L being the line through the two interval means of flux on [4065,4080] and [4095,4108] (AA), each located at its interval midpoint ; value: -1.7 AA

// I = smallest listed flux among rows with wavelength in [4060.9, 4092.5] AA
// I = 12.3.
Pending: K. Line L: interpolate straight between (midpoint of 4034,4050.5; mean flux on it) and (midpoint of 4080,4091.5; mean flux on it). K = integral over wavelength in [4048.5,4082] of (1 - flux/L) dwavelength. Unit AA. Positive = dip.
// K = -0.2 AA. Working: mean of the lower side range 14.1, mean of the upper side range 13.7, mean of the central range 14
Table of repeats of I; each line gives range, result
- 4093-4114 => 6.74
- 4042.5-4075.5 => 12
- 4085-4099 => 12.5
